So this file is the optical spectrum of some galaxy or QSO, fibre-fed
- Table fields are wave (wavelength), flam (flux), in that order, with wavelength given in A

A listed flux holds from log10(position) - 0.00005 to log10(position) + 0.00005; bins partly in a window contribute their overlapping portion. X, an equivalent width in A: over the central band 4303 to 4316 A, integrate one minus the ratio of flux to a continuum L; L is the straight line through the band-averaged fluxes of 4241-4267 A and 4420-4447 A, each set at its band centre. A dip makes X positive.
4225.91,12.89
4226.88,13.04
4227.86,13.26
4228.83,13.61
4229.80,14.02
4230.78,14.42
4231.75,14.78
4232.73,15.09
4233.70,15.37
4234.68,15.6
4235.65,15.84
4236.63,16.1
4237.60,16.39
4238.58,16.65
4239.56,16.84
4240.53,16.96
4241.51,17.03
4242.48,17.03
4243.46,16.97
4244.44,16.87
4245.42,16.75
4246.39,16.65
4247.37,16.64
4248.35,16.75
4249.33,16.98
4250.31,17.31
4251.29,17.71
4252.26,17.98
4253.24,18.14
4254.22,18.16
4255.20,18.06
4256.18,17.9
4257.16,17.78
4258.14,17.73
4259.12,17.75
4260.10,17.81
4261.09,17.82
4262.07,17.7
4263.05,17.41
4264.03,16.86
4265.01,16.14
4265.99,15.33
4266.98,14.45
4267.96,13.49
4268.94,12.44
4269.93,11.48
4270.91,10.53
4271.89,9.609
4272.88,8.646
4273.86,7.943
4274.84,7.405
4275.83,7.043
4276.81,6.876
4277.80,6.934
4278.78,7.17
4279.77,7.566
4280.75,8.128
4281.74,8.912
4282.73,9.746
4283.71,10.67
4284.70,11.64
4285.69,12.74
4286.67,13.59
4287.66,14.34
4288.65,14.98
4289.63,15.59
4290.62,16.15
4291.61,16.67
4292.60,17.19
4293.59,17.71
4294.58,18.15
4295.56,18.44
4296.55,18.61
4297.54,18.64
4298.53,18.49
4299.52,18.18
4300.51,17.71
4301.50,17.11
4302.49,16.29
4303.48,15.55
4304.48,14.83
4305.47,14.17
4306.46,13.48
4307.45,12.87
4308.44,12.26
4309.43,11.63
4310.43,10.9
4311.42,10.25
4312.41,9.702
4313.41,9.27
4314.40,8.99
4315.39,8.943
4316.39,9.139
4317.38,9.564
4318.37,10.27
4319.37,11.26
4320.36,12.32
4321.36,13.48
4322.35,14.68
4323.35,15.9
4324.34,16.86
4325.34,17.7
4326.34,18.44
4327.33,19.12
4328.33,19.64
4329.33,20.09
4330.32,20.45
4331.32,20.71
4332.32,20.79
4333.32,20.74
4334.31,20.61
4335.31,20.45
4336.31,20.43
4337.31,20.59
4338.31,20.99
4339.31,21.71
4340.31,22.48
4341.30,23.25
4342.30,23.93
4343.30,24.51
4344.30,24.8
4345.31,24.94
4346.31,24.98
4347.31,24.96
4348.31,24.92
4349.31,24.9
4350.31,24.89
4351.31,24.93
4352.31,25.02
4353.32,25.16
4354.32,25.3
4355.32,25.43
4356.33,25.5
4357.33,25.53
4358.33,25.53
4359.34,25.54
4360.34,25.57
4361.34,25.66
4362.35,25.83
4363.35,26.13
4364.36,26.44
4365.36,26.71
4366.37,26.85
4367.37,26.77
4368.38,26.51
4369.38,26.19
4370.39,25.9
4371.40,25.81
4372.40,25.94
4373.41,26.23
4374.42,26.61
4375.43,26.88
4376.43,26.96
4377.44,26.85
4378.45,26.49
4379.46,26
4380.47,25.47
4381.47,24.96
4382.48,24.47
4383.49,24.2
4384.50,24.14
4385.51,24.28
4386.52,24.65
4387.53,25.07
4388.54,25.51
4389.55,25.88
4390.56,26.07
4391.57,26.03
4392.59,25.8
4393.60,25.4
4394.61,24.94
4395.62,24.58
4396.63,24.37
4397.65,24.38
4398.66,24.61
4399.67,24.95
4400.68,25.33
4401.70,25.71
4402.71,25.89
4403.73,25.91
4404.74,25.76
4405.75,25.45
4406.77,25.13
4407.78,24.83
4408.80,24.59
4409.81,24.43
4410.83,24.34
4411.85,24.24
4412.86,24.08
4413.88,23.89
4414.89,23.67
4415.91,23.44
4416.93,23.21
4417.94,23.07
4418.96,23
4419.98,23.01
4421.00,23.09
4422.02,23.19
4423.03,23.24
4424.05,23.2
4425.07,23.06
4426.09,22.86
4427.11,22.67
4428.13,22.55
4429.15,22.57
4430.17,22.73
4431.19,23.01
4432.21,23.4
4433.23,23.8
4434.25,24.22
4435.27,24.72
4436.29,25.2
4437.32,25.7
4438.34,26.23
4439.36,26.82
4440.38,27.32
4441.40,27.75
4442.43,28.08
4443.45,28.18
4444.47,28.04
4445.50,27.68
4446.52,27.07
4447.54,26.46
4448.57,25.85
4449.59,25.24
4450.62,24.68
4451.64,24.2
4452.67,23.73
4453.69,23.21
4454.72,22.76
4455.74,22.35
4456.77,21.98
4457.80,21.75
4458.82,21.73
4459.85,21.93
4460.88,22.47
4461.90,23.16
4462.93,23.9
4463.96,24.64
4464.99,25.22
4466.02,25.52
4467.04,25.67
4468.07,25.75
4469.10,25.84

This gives 5.2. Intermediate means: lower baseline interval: 17.2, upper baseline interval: 24.8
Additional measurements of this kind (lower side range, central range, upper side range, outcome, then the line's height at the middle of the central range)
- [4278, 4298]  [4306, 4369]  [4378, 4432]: -4.8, 18.2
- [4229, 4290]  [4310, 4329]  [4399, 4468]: 5.1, 17.8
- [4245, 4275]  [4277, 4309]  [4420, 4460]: 5.7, 17.1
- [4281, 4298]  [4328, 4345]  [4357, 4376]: 0.1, 21.7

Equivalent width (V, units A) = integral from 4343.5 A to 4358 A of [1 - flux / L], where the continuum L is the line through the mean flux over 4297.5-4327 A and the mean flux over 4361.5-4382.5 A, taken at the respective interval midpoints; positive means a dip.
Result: -2.26 A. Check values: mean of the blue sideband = 13.6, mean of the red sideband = 26.2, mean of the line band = 25.1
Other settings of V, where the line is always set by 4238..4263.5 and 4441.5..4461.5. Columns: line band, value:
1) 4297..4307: 1.4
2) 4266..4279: 6.0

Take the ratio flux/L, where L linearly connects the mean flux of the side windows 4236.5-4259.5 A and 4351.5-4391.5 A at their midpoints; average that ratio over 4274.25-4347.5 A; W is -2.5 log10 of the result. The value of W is 0.366 mag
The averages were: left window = 17.2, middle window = 15.6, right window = 25.7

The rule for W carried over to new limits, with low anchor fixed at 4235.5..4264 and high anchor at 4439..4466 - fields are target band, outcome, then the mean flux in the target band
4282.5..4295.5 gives 0.26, 14.8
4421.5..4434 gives 0.04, 23.1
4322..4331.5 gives 0.10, 18.3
